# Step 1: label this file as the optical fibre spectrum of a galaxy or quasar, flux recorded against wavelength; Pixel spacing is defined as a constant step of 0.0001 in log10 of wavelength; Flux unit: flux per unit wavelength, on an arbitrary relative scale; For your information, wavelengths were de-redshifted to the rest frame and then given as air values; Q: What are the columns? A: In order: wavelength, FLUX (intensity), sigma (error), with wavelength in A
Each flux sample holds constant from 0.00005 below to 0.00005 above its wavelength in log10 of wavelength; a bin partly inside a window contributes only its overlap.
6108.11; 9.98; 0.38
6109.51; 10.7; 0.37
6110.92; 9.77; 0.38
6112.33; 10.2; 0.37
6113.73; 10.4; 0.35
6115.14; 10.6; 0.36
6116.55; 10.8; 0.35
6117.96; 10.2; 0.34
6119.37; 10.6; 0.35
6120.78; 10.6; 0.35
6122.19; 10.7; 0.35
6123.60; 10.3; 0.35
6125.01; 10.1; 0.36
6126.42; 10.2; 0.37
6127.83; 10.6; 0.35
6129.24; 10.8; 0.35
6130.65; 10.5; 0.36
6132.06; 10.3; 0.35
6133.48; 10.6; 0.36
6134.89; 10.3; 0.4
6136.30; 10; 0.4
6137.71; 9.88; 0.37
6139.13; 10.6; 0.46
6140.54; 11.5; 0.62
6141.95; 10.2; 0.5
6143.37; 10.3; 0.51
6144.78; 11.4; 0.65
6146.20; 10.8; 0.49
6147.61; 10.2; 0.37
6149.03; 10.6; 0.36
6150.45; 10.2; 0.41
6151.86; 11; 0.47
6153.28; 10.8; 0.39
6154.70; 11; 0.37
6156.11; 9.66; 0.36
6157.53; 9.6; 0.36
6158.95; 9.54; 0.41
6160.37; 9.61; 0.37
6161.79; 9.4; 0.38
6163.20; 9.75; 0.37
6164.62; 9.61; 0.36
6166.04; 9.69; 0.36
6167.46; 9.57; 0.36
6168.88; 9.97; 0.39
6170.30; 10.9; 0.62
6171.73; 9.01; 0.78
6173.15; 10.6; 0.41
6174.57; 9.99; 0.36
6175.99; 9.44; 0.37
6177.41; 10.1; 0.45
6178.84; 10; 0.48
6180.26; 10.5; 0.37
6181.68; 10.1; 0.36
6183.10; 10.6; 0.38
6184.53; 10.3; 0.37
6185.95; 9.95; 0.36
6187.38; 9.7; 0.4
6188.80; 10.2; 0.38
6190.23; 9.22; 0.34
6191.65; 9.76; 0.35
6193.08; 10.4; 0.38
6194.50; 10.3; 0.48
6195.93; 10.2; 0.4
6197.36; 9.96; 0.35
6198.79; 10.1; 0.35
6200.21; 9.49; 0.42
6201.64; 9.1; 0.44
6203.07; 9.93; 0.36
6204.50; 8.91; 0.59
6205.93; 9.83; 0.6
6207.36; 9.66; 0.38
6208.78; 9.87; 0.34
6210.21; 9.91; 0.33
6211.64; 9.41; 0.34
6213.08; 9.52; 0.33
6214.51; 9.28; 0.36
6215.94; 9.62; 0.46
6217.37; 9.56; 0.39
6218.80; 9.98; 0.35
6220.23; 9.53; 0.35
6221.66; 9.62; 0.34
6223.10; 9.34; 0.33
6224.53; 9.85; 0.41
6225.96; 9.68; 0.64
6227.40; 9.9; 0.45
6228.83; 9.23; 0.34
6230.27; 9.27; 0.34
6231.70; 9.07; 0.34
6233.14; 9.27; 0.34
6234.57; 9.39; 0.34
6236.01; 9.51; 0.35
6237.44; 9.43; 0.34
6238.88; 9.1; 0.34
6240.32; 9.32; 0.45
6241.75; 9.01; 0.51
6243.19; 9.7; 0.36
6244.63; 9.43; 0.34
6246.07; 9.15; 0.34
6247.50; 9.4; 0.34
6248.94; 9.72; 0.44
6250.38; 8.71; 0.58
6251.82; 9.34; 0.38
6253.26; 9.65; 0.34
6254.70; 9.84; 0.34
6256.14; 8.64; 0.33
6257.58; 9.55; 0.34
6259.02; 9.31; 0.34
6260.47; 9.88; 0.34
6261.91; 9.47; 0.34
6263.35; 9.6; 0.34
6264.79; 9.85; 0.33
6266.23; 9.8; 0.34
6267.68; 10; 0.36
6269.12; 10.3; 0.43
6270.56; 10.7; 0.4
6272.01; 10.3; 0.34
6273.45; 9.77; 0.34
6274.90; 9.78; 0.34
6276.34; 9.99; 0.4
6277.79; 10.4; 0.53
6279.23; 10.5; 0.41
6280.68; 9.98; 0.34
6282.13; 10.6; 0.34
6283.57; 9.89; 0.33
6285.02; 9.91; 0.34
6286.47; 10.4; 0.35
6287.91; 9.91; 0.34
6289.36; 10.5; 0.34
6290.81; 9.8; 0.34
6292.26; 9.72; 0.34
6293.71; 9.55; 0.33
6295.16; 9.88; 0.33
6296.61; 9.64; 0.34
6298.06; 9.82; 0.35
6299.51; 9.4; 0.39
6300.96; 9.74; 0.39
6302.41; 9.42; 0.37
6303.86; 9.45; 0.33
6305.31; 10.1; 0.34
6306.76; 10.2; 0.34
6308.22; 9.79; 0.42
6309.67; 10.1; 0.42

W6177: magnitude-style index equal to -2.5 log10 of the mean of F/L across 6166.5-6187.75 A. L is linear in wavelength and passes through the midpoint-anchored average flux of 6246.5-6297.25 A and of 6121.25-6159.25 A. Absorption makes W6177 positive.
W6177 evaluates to 0.02 mag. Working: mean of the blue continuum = 10.4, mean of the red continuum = 9.83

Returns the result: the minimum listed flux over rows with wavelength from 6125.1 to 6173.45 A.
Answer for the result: 9.01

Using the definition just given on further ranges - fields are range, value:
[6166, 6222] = 8.91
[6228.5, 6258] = 8.64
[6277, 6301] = 9.4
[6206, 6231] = 9.23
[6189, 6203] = 9.1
